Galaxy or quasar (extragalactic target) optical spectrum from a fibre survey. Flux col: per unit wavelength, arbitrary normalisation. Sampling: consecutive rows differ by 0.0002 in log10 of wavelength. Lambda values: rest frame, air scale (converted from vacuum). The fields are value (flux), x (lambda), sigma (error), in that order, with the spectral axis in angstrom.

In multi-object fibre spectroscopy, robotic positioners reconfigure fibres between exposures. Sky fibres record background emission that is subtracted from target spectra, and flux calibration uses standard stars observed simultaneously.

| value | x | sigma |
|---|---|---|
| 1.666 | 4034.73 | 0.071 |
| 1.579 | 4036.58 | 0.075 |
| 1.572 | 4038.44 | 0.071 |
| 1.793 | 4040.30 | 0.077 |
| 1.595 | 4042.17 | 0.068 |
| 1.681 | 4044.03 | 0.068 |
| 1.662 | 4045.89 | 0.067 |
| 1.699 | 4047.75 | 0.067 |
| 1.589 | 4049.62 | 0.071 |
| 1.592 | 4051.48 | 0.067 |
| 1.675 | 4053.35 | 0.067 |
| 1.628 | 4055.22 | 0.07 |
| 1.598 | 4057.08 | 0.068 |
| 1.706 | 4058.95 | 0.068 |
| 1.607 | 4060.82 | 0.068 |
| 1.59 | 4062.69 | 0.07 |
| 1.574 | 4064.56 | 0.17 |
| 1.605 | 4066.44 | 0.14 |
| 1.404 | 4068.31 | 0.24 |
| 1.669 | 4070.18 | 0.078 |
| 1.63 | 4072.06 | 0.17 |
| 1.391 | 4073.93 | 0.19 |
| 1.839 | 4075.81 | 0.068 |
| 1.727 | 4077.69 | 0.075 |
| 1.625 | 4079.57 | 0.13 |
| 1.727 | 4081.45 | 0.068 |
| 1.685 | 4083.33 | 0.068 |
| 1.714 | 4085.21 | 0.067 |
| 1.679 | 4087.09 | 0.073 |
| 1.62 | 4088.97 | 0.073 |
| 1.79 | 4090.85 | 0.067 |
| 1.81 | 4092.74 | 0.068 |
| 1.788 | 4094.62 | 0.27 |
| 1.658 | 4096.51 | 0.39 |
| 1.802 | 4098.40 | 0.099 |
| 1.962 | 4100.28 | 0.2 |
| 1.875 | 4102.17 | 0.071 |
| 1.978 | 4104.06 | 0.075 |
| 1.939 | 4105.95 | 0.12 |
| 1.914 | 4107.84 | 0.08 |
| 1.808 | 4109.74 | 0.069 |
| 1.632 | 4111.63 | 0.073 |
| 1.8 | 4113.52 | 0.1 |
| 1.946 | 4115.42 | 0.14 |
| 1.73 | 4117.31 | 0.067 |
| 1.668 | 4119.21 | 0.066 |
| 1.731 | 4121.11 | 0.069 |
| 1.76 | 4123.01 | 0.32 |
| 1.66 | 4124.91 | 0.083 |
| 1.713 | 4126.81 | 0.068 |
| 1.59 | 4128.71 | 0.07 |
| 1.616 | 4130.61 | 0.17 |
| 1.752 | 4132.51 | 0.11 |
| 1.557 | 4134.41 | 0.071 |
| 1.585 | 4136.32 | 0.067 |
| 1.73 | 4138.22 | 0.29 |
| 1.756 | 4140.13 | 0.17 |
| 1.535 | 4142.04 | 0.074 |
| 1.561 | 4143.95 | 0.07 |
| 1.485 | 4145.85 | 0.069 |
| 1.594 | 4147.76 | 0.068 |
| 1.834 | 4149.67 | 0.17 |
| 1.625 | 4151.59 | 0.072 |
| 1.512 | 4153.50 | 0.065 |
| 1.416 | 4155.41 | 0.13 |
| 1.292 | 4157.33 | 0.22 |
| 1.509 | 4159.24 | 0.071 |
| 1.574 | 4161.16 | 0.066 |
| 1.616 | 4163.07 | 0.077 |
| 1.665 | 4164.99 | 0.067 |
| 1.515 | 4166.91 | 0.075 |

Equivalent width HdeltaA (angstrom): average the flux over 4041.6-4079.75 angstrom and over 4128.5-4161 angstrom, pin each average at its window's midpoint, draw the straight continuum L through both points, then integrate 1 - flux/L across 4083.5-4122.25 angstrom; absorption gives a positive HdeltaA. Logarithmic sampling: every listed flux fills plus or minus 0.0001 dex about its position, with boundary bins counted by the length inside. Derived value -4.5 angstrom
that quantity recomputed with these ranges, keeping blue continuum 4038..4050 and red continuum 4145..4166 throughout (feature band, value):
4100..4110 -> -1.9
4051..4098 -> -0.7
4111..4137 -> -1.8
